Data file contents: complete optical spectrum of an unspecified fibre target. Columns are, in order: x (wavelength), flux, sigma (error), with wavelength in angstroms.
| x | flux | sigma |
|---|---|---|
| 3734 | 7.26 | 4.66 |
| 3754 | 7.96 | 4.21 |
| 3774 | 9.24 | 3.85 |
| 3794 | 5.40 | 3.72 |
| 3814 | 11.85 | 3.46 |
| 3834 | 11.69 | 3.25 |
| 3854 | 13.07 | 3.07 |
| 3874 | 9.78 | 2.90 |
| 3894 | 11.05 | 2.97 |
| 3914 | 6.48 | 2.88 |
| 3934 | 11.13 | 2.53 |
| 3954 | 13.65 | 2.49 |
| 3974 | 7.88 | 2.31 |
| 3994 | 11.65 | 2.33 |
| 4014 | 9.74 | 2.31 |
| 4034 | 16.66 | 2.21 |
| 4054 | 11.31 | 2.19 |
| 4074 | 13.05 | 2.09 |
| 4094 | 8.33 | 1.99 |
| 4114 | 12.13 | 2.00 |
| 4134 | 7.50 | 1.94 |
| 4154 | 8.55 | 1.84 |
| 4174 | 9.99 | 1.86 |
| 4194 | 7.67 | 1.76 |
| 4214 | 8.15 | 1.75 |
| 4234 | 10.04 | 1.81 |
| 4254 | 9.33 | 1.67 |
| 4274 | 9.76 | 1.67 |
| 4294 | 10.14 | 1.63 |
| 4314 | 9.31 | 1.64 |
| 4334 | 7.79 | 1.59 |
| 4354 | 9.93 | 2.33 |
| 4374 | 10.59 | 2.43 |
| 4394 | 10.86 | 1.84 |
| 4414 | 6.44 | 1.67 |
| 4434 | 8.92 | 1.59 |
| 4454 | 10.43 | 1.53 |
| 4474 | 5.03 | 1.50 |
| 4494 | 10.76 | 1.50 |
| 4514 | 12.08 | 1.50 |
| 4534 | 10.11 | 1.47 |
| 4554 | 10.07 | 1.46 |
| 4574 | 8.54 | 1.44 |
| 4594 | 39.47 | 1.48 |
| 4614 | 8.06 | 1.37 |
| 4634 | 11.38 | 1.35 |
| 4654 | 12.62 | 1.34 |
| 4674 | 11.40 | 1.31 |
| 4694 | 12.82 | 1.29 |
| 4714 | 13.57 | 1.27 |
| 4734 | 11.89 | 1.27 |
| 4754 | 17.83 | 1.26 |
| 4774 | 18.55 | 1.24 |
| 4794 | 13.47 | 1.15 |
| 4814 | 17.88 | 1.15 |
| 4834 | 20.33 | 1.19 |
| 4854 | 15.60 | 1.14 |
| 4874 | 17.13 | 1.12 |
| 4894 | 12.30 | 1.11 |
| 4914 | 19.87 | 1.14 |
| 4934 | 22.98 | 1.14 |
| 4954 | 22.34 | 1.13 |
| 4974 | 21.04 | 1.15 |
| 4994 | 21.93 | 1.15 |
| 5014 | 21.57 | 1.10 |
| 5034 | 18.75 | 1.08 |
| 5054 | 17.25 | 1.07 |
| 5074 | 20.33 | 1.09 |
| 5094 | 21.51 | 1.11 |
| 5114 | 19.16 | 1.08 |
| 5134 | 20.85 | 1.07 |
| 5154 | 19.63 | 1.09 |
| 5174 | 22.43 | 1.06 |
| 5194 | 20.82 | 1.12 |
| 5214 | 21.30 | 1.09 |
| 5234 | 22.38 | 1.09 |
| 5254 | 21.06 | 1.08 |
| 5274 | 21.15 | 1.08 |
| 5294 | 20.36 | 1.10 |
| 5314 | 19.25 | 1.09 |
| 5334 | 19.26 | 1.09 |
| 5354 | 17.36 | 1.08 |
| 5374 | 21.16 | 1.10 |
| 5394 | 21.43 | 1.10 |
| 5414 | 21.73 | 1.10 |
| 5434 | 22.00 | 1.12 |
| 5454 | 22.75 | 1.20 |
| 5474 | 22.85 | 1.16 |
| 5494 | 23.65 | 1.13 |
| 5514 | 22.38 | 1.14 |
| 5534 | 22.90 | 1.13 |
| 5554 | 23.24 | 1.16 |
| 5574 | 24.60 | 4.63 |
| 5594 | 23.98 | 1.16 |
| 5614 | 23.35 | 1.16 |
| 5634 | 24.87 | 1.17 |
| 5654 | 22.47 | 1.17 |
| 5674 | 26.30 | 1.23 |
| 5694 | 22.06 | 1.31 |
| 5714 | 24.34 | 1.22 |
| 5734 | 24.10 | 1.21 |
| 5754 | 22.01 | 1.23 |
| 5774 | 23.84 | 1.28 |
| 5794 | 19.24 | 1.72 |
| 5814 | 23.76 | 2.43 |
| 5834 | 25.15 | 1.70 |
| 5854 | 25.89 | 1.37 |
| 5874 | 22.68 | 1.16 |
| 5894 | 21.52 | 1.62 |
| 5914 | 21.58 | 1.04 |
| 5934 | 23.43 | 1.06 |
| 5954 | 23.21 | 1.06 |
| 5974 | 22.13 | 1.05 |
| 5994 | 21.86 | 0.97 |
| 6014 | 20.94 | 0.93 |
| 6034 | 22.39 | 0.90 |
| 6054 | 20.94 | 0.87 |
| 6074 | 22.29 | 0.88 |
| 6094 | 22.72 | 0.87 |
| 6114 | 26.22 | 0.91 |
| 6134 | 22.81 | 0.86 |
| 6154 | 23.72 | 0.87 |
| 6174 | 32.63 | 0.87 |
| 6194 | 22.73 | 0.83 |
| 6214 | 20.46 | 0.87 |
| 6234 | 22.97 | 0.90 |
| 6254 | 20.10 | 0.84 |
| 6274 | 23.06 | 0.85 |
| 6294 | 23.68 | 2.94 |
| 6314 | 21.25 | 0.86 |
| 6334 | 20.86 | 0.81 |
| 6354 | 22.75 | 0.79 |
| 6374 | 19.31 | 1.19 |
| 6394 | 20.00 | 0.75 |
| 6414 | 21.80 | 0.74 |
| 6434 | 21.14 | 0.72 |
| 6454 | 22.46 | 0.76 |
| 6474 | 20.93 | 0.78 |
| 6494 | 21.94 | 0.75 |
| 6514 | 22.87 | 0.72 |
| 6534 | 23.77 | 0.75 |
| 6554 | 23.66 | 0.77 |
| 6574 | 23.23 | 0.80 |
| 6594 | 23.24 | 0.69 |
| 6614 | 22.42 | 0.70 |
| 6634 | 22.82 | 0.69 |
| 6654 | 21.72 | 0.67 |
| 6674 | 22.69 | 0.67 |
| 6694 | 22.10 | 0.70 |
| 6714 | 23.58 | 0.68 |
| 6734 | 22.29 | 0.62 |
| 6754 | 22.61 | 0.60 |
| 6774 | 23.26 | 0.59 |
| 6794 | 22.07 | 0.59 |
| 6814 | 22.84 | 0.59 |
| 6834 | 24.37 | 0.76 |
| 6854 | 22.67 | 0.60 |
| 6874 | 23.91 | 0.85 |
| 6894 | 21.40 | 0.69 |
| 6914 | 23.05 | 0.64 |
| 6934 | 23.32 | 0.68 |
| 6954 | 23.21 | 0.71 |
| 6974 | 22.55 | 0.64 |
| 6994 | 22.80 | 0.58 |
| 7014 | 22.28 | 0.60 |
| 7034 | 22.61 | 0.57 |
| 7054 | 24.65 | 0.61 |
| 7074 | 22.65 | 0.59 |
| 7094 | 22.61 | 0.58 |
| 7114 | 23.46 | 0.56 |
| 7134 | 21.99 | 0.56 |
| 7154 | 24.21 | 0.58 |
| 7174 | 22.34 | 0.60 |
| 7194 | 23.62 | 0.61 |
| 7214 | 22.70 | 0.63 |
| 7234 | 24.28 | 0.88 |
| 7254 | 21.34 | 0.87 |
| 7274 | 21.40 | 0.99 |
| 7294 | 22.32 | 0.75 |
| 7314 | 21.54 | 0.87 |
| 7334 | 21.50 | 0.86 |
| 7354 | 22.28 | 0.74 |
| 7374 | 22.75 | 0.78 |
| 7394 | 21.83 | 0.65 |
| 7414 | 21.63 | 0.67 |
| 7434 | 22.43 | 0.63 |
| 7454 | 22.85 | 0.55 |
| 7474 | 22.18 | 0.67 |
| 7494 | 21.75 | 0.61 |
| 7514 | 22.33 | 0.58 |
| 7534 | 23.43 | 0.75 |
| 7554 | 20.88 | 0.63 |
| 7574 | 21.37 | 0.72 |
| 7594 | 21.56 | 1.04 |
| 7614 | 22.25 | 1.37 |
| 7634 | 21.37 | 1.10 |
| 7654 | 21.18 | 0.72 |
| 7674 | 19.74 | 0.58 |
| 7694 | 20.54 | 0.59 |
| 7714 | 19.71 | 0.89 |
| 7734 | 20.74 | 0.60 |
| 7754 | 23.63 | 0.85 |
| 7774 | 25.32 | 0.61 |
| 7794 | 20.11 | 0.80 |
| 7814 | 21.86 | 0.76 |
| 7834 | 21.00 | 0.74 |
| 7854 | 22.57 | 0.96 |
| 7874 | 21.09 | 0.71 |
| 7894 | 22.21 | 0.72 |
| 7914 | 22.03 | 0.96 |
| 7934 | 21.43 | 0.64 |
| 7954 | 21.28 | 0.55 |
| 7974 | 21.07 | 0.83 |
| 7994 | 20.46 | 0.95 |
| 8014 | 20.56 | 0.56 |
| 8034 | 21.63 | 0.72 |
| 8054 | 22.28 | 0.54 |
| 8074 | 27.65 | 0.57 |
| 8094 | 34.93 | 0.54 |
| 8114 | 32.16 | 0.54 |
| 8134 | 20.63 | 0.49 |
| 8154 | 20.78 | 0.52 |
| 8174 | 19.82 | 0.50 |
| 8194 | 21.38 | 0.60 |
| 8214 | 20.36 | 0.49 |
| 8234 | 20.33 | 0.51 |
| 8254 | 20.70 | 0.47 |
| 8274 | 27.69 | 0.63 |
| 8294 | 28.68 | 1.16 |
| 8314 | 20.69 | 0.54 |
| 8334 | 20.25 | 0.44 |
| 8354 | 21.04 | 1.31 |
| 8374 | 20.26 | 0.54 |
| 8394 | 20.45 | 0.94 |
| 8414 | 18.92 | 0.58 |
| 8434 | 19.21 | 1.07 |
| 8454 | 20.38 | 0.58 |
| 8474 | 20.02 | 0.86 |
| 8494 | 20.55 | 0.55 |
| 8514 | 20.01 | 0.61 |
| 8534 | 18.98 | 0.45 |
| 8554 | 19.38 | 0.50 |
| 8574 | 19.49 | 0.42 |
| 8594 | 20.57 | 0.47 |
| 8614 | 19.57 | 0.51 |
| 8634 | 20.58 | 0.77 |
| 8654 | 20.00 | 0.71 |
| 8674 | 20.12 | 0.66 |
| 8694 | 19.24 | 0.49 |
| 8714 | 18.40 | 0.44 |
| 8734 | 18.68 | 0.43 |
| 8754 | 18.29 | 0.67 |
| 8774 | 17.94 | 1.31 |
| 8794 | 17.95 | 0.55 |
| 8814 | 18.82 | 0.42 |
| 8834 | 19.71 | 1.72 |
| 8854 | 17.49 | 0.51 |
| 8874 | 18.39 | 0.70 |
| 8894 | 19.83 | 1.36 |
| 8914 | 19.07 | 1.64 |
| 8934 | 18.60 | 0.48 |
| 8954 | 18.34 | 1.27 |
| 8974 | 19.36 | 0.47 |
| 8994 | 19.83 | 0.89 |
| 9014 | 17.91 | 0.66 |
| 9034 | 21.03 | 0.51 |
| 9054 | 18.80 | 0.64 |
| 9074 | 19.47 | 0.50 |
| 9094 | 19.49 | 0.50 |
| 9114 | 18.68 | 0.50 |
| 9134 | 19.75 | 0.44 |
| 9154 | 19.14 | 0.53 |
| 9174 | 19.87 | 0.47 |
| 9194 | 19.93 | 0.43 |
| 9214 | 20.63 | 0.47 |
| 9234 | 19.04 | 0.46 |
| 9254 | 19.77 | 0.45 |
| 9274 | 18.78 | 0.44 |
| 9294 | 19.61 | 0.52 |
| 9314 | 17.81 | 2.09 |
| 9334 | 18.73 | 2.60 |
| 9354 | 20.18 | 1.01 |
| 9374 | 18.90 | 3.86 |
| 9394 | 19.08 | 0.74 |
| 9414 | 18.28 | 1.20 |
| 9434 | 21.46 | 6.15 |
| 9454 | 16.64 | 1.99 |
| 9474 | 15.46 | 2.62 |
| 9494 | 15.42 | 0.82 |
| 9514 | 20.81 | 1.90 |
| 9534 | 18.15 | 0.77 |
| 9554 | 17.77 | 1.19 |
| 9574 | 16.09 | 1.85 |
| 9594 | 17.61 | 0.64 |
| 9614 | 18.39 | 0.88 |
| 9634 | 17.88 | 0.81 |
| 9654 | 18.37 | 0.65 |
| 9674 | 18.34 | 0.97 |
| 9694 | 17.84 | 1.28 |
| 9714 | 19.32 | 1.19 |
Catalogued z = 0.232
